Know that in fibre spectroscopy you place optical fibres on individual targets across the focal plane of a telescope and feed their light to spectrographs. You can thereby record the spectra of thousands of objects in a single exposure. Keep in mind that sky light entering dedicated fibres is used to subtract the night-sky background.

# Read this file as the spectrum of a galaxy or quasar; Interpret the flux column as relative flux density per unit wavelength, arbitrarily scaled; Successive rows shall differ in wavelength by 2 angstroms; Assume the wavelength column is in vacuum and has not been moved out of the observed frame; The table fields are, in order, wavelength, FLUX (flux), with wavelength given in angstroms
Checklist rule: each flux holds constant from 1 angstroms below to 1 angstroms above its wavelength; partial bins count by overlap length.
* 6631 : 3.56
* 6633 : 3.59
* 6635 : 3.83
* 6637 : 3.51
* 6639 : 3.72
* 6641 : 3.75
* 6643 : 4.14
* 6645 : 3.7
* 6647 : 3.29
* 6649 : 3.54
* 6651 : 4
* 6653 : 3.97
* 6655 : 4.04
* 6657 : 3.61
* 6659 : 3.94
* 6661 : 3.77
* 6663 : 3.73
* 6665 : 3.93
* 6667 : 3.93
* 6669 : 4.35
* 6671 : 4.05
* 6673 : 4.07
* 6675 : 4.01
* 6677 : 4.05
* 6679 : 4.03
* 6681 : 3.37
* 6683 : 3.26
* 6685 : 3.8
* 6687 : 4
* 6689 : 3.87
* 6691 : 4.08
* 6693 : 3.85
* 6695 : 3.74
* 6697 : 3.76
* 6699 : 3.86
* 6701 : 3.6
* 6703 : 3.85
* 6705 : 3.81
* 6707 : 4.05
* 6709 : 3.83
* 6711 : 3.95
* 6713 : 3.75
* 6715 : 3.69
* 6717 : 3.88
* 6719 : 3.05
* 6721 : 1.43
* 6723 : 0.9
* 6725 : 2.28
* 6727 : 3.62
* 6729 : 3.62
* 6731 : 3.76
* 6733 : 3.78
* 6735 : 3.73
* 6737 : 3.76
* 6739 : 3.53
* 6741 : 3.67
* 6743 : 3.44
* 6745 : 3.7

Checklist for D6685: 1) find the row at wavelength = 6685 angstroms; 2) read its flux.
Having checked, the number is 3.8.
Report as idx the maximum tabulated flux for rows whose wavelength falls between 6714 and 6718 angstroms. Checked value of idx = 3.88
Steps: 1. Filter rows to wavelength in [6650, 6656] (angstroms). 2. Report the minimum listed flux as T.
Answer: 3.97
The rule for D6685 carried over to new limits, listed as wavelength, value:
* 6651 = 4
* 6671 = 4.05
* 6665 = 3.93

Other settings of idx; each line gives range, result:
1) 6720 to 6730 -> 3.62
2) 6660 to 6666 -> 3.93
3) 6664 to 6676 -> 4.35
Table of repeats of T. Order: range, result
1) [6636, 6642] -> 3.51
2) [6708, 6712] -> 3.83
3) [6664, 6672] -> 3.93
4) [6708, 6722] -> 1.43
